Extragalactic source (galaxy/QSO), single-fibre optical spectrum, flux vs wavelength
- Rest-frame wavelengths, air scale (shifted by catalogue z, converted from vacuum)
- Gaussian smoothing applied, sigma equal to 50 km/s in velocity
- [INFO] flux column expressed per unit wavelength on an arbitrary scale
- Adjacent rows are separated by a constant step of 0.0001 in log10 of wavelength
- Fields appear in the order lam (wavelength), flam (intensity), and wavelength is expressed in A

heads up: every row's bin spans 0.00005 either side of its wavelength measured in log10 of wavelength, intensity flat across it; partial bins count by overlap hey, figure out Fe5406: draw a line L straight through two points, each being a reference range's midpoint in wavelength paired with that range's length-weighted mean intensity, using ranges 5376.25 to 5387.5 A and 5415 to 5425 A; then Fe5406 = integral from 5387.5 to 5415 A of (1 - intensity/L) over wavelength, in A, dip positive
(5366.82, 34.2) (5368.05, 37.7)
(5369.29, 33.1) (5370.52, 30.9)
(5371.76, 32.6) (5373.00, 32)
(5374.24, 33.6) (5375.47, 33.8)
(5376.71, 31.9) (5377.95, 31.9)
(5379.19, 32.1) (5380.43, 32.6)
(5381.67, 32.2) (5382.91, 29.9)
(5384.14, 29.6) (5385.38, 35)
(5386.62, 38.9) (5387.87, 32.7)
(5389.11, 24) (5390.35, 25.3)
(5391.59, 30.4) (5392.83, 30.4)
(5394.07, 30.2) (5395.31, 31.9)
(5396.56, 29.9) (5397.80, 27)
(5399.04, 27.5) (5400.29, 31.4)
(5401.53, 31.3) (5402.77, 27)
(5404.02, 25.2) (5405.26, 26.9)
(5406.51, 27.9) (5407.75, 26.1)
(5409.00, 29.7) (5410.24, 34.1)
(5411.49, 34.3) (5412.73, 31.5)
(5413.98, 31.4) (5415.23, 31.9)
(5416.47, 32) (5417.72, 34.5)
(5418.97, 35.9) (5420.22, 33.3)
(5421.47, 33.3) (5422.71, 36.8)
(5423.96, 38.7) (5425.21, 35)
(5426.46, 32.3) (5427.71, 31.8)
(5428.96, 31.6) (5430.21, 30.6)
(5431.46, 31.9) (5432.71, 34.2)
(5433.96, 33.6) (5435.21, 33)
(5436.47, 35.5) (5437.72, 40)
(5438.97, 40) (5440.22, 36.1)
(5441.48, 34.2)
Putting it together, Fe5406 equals 3.5 A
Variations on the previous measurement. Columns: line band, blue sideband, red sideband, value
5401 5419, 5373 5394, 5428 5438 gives 1.2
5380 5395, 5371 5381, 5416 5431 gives 0.9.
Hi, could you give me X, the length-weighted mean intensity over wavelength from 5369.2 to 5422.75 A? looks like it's 31.1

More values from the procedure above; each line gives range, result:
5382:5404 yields 30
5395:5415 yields 29.6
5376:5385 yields 31.6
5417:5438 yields 34.1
